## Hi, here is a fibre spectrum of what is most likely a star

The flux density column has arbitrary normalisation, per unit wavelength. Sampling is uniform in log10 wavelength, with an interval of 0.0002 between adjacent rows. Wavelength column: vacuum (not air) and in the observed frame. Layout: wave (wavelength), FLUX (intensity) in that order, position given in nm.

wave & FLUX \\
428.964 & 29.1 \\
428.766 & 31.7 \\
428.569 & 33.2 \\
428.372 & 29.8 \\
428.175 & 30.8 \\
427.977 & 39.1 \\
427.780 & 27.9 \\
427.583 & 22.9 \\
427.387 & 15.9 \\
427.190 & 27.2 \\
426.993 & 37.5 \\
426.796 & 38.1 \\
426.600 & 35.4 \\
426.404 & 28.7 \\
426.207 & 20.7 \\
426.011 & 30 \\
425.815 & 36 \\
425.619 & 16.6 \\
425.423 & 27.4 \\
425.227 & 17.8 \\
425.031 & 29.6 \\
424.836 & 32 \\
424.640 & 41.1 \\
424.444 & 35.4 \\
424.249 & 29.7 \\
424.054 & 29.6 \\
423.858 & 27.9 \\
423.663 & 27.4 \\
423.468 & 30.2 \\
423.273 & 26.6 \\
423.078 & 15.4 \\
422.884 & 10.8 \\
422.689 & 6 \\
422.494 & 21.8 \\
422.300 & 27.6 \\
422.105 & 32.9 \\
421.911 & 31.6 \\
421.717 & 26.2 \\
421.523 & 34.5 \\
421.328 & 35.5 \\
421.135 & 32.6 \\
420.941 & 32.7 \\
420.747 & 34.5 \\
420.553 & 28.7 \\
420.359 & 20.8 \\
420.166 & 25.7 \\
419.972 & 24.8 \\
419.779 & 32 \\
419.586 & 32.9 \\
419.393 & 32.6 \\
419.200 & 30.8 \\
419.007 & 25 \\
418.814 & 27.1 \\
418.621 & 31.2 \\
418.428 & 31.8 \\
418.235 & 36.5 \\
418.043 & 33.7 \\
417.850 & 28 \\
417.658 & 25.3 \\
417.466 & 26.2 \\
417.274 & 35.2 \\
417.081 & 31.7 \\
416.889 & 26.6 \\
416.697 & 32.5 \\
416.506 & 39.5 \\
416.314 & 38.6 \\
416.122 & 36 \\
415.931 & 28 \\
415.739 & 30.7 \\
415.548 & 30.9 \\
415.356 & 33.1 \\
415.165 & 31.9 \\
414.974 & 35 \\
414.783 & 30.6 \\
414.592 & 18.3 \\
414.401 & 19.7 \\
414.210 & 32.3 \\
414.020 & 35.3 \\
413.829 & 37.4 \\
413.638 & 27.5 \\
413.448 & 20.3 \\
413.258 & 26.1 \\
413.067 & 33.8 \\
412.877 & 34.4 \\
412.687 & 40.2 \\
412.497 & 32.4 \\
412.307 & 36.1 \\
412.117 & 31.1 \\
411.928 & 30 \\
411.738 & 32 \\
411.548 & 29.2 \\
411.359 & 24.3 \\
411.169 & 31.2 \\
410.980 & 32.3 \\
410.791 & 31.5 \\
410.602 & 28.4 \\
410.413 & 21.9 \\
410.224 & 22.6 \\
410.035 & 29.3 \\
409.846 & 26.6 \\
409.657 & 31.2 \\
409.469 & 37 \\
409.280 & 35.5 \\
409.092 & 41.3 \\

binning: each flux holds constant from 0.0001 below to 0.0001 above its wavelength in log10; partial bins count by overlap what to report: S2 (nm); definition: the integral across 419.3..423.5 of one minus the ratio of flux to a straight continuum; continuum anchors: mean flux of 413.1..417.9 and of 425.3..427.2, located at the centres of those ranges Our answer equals 0.41 nm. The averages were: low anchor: 30.3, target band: 27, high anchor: 29.7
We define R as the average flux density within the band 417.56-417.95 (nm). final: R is 26.7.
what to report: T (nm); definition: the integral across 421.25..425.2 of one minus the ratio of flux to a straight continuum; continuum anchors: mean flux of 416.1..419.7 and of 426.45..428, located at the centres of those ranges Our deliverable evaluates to 0.42 nm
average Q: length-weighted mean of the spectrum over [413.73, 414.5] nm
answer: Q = 31.1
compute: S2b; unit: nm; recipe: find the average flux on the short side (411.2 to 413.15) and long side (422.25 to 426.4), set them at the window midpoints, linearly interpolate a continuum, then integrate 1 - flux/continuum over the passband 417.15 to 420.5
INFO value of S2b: -0.08 nm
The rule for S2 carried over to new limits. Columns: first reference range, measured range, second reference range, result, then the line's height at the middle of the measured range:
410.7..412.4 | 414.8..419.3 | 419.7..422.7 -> -0.29 nm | 29.6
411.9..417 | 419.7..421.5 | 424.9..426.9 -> -0.01 nm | 29.7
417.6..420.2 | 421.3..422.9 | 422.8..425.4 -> 0.16 nm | 28.3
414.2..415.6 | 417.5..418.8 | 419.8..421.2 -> -0.09 nm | 28.7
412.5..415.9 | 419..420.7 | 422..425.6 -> -0.04 nm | 27.8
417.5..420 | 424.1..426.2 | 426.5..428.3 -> 0.09 nm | 30.4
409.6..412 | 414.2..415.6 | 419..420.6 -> -0.02 nm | 28.4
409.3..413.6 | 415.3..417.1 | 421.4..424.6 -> -0.27 nm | 28.5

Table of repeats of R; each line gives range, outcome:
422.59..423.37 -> 14.7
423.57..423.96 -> 27.6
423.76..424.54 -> 30.6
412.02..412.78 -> 34.9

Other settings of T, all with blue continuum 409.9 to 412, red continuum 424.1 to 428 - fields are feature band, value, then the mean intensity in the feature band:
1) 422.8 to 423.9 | 0.23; 23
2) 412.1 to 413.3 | -0.23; 33.9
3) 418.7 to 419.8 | -0.04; 30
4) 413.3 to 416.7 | -0.27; 30.9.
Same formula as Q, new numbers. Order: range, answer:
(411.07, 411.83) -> 29.2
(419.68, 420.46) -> 25.9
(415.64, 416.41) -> 33.3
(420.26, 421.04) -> 29.2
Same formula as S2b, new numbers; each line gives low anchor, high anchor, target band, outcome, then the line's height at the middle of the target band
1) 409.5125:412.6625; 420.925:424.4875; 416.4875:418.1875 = -0.15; 28.2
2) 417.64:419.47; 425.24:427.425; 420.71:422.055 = -0.13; 29.7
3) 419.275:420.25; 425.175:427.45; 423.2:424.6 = -0.07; 28.6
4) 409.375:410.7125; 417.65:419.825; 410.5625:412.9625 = -0.26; 28.7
